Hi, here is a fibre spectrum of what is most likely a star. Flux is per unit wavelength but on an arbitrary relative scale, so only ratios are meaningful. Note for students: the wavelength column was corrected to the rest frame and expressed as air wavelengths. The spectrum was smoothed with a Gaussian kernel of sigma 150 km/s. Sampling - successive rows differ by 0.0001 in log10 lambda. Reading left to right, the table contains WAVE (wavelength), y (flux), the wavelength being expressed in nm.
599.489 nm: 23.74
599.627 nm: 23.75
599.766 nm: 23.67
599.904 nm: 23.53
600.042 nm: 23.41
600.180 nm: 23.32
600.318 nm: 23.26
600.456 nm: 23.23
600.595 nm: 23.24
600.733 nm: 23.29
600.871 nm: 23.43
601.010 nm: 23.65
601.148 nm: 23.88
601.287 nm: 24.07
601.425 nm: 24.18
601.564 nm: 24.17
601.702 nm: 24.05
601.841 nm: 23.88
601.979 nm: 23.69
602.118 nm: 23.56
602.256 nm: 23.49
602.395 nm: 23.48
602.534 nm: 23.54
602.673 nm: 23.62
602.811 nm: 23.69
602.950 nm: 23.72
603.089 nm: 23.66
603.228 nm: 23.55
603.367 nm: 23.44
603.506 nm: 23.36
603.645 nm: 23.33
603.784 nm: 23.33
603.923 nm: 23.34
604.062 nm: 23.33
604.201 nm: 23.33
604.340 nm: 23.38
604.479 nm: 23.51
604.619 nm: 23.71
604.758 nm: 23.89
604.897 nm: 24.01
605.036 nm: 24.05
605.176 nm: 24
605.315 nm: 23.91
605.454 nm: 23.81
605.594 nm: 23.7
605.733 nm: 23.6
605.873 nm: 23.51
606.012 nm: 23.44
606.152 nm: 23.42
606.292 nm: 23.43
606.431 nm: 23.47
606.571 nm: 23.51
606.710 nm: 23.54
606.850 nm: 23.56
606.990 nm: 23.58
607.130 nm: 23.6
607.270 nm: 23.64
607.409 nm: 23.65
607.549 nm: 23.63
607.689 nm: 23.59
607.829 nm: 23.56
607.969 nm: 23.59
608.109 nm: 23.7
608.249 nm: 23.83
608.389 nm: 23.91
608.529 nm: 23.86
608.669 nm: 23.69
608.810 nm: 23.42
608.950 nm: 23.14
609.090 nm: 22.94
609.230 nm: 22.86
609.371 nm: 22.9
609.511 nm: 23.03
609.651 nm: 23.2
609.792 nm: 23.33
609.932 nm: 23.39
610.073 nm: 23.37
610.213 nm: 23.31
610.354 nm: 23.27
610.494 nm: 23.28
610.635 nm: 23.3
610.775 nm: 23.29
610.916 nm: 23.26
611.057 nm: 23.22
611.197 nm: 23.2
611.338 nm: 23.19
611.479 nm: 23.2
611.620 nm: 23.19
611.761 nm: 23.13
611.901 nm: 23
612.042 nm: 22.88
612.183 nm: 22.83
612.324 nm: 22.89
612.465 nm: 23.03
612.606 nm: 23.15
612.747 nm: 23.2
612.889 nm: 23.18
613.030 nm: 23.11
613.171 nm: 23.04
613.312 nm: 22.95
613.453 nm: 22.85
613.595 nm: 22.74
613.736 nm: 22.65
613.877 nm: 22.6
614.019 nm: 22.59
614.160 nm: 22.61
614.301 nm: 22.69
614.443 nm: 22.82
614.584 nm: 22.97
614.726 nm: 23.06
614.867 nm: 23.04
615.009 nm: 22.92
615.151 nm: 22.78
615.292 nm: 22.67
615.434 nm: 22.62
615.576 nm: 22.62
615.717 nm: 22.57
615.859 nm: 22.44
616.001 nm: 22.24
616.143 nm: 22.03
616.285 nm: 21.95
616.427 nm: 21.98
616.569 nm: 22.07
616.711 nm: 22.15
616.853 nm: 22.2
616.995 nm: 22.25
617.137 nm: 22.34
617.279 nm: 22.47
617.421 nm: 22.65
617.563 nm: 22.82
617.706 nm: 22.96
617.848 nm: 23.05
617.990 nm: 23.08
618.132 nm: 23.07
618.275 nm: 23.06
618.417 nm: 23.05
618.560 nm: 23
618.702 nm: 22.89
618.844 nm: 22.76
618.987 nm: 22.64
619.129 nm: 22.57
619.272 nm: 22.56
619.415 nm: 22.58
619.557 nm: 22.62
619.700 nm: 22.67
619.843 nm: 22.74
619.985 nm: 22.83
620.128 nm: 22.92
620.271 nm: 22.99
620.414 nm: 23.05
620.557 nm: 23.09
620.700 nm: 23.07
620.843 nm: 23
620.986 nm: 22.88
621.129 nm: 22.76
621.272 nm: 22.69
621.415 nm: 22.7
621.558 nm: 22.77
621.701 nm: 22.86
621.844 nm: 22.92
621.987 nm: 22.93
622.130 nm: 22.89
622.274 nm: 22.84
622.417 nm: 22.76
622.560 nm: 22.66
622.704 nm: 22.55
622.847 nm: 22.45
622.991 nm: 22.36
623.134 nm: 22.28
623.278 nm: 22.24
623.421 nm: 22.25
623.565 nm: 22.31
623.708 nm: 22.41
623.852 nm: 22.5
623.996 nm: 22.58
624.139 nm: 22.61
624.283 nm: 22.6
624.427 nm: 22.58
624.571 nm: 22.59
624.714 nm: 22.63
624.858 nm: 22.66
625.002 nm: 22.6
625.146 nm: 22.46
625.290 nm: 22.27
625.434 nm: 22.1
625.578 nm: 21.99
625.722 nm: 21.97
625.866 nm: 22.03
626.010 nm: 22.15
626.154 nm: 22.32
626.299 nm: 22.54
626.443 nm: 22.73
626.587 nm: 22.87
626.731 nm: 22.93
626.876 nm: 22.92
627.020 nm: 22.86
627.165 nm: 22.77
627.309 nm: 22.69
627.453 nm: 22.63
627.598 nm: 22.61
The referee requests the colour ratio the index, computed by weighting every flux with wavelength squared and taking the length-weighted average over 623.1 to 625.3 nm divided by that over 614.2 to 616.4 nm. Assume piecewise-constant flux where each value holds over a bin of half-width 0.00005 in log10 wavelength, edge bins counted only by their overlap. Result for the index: 1.0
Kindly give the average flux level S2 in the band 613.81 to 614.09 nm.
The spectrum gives 22.6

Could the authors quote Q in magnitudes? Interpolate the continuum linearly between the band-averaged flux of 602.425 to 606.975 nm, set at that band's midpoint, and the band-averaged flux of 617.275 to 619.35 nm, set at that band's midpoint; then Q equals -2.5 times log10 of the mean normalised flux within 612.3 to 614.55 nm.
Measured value 0.01 mag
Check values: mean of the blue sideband 23.6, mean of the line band 22.9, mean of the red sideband 22.8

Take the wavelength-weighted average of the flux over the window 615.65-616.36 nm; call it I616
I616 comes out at 22.2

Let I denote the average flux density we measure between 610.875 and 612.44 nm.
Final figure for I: 23.1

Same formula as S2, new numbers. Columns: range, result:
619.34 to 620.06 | 22.7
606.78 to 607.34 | 23.6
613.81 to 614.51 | 22.7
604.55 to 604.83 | 23.8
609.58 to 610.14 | 23.3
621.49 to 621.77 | 22.8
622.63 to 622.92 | 22.4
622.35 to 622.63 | 22.7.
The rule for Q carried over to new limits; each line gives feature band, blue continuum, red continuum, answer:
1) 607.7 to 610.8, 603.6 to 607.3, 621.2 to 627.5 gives 0.00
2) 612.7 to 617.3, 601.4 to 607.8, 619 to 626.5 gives 0.02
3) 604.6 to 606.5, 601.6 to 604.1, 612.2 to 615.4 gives -0.01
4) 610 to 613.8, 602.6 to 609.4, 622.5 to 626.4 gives 0.00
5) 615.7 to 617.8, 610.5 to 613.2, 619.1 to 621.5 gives 0.03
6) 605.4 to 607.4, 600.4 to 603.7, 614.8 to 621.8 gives -0.01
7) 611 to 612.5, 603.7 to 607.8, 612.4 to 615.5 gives 0.00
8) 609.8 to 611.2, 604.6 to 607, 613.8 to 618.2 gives -0.01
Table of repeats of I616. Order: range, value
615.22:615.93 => 22.6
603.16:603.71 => 23.4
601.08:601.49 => 24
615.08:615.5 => 22.7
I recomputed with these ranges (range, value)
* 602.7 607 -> 23.6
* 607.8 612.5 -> 23.3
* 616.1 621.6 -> 22.7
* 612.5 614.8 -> 22.9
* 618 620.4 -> 22.8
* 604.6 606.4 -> 23.7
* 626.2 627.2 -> 22.8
